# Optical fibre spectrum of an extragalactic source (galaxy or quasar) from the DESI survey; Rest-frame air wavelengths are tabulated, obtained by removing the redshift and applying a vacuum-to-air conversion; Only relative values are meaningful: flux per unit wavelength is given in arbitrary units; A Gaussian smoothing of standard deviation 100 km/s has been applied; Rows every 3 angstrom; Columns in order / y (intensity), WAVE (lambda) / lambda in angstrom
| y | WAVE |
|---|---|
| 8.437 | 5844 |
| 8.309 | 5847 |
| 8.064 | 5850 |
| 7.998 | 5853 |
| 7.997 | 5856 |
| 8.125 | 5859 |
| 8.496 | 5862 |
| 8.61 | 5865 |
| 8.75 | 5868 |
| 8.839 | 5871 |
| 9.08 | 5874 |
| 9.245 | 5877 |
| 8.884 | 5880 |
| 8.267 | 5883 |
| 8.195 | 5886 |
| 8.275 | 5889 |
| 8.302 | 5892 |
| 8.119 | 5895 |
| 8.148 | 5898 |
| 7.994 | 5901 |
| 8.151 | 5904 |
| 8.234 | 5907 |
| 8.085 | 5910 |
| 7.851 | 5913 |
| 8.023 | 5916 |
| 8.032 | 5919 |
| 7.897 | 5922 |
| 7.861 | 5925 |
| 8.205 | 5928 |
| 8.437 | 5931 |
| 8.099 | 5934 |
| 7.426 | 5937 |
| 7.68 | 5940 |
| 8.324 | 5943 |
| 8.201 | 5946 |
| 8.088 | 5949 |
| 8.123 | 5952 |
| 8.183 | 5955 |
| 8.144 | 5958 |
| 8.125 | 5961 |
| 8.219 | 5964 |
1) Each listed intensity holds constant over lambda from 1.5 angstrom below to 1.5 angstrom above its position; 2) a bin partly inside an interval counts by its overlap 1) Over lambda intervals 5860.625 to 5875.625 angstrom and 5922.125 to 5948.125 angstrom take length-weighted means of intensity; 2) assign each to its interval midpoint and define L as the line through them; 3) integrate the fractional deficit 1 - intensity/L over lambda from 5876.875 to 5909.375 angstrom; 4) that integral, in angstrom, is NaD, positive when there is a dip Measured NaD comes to 0.7 angstrom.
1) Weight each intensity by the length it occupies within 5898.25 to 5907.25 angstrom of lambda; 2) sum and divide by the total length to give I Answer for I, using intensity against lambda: 8.11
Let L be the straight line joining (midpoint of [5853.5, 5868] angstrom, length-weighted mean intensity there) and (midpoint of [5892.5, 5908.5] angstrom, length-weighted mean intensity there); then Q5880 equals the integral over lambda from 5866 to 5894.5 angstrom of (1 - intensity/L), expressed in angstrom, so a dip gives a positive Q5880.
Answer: -1.4 angstrom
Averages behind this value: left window 8.33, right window 8.14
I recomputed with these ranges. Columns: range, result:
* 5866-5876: 8.89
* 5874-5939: 8.19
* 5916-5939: 7.99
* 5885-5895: 8.24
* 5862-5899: 8.56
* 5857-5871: 8.51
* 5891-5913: 8.12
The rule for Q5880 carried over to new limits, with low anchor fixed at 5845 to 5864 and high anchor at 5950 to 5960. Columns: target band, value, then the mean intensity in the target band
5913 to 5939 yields 0.6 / 7.98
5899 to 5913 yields 0.1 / 8.09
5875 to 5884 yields -0.7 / 8.84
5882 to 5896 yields -0.1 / 8.23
